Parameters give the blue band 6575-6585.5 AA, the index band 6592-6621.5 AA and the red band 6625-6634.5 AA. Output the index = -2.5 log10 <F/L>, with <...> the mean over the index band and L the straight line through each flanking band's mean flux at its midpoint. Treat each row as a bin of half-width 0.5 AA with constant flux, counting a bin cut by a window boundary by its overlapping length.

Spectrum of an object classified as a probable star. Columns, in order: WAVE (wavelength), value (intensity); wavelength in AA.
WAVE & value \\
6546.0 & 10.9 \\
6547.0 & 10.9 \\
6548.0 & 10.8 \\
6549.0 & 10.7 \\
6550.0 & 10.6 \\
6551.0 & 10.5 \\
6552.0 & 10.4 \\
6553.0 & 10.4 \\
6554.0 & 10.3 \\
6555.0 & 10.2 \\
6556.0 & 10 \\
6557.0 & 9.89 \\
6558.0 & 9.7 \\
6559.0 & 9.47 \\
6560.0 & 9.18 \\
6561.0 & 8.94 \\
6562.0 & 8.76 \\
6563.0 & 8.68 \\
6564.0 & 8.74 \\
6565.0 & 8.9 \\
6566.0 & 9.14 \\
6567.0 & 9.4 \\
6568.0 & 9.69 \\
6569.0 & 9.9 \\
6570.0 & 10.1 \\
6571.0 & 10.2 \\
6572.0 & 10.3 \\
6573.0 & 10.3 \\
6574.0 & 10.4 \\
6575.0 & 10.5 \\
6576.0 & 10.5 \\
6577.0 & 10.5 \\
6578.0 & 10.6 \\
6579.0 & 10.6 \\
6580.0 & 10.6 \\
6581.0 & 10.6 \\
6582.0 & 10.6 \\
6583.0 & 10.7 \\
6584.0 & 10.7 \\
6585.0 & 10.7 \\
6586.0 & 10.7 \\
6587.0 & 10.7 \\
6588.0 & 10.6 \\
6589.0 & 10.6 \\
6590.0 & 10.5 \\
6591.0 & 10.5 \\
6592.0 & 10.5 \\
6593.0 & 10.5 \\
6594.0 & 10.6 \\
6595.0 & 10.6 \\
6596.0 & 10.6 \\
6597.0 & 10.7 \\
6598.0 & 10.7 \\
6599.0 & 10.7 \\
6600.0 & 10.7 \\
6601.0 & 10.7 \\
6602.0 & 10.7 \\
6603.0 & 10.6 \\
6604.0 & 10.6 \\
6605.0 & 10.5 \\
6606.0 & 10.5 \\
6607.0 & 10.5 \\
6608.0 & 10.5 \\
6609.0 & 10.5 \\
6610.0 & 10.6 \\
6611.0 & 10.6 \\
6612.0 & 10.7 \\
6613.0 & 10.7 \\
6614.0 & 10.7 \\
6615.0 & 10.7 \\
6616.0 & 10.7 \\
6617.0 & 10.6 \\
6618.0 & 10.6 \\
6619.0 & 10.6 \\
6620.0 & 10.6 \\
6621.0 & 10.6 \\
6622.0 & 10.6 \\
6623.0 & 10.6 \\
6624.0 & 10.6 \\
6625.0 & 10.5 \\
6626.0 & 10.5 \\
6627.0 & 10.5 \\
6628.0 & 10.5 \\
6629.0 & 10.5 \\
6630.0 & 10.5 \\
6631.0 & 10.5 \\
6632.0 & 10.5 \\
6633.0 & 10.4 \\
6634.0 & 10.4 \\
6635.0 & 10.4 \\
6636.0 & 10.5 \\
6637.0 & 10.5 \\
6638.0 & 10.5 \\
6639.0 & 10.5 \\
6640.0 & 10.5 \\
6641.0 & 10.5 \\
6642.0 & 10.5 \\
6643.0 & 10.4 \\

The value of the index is -0.01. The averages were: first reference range 10.6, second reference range 10.5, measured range 10.6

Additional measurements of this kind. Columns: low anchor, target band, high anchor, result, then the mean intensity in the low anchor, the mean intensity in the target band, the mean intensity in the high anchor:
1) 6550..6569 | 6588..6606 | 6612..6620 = -0.03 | 9.61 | 10.6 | 10.7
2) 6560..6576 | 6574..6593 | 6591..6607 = -0.05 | 9.61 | 10.6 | 10.6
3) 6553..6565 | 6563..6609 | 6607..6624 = -0.04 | 9.46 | 10.4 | 10.6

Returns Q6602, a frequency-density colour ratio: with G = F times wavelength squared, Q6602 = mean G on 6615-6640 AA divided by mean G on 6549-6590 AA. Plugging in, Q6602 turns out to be 1.1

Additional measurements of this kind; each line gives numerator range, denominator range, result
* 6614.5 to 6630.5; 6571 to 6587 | 1.02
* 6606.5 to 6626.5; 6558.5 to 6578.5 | 1.11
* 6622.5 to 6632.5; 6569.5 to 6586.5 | 1.02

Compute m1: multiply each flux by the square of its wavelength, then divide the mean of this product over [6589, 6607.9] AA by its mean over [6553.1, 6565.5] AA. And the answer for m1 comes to 1.1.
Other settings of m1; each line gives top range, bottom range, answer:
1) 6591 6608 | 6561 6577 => 1.10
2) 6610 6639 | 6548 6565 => 1.10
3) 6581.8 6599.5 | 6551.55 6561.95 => 1.10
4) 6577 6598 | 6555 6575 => 1.11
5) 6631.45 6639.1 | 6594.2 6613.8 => 0.99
